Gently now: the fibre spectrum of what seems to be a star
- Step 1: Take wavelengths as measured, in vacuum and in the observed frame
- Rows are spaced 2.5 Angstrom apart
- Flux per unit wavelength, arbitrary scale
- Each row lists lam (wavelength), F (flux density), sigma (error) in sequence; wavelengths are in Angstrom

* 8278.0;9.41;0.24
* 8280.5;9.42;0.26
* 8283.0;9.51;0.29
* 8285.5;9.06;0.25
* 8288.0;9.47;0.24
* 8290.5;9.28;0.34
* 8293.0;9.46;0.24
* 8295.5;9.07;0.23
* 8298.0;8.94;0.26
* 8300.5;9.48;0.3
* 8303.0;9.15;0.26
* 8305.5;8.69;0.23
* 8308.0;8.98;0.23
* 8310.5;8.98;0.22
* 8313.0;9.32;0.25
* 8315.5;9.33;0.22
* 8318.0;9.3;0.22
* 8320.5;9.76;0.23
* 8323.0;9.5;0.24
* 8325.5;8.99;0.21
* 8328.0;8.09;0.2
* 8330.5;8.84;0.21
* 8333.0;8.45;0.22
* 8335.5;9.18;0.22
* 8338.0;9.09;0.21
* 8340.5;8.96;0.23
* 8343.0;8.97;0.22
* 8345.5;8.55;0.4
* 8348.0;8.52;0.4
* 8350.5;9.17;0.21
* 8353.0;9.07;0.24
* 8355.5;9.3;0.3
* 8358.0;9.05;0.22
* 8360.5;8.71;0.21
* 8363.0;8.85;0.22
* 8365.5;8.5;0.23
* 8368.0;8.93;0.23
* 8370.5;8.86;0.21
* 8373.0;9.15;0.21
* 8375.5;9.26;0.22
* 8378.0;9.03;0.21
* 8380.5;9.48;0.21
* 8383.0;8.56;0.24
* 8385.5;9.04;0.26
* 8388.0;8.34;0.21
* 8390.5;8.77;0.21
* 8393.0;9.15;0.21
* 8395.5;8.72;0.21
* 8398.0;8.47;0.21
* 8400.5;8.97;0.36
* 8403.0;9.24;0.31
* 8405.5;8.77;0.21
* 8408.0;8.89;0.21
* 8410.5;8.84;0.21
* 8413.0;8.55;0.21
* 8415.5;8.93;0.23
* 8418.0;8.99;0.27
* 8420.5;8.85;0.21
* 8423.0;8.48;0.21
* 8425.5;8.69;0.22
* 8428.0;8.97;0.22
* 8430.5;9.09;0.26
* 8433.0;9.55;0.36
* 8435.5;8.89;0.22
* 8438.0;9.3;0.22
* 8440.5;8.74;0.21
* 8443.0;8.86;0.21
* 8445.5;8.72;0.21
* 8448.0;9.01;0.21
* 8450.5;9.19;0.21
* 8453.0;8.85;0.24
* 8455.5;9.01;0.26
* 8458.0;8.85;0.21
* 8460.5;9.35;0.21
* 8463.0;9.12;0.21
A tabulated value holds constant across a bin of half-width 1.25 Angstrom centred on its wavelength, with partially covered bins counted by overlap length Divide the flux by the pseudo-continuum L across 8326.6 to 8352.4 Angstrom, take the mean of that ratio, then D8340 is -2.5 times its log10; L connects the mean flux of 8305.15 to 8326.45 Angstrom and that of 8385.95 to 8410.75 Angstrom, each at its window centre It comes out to 0.04 mag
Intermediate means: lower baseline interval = 9.23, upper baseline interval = 8.82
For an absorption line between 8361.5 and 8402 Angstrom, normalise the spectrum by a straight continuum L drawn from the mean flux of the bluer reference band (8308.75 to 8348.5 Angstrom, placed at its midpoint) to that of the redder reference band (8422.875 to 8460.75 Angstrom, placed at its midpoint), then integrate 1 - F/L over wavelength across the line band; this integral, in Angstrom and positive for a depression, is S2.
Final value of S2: 0.5 Angstrom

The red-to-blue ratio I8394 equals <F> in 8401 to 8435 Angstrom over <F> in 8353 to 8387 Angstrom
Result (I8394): 1.0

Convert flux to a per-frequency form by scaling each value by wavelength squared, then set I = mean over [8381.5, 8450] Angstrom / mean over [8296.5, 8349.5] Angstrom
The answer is 1.01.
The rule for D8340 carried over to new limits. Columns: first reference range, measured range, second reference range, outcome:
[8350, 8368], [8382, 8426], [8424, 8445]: 0.022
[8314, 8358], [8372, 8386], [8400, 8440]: -0.014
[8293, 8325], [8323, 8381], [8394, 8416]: 0.014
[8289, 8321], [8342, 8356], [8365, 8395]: 0.016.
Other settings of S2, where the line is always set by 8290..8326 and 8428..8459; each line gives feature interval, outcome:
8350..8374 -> 0.5 Angstrom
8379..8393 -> 0.3 Angstrom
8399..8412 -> 0.2 Angstrom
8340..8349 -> 0.4 Angstrom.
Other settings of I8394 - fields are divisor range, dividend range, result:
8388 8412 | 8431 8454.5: 1.02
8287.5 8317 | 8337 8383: 0.98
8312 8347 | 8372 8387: 1.01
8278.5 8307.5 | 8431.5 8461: 0.98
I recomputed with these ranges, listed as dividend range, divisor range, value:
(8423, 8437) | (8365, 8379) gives 1.02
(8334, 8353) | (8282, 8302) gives 0.97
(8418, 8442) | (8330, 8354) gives 1.03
